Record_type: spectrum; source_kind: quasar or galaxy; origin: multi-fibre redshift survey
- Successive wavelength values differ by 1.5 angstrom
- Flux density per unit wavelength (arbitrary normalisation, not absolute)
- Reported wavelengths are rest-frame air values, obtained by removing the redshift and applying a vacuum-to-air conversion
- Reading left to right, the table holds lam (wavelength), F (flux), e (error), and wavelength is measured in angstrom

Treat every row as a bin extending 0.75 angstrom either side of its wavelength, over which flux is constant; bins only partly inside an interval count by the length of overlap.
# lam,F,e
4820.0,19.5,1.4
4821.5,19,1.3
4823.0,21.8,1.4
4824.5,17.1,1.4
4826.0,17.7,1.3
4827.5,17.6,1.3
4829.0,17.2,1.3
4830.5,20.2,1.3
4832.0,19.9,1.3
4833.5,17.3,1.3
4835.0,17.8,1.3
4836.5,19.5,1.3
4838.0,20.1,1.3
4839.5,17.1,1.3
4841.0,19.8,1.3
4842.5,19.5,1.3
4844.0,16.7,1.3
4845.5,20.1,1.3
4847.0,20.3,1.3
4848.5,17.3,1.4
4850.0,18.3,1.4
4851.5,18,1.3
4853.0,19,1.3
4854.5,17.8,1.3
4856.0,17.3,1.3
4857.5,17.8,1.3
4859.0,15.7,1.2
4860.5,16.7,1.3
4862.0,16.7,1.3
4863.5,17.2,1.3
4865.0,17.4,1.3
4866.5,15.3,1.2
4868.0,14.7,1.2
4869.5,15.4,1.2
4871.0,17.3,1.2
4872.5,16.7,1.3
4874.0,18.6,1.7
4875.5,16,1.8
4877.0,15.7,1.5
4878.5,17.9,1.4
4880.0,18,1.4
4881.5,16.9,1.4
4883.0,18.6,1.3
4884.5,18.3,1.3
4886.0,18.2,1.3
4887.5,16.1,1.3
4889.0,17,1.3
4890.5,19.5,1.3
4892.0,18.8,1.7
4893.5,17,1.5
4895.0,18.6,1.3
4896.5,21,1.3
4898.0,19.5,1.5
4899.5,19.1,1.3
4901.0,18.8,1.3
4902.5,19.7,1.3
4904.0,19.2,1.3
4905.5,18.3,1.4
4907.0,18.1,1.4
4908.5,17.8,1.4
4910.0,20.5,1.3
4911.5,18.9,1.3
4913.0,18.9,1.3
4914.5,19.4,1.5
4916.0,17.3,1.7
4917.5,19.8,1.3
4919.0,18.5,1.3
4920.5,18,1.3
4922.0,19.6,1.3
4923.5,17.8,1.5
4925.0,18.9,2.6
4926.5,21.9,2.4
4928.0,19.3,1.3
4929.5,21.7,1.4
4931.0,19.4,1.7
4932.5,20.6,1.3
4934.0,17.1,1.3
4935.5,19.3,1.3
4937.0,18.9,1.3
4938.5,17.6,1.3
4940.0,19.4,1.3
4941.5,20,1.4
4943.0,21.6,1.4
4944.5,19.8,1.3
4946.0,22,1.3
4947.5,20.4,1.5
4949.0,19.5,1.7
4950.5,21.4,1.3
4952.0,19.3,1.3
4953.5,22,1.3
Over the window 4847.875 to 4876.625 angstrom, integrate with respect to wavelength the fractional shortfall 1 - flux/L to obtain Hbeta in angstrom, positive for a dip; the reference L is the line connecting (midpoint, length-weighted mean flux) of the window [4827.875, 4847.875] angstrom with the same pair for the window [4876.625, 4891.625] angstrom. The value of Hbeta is 2.0 angstrom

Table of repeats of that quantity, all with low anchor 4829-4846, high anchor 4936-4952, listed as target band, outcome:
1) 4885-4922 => 1.7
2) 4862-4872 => 1.5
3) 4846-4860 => 0.8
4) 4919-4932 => 0.2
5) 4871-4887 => 1.5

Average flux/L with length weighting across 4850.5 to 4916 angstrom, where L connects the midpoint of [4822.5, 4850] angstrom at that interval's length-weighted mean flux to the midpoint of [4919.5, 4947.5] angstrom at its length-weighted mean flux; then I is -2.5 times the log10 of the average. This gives 0.08 mag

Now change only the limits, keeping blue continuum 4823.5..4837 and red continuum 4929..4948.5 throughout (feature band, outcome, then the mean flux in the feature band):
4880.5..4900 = 0.05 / 18.3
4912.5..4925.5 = 0.05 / 18.7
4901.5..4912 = 0.02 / 18.9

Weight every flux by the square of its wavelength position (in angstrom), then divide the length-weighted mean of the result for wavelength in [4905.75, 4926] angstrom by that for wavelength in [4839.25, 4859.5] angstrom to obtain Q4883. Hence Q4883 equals 1.1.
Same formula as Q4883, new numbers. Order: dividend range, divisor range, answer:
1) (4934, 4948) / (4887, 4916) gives 1.07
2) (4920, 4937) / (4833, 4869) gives 1.13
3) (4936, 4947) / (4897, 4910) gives 1.07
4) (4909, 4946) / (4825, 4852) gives 1.08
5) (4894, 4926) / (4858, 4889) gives 1.14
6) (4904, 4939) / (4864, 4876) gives 1.18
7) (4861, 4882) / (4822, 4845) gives 0.91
